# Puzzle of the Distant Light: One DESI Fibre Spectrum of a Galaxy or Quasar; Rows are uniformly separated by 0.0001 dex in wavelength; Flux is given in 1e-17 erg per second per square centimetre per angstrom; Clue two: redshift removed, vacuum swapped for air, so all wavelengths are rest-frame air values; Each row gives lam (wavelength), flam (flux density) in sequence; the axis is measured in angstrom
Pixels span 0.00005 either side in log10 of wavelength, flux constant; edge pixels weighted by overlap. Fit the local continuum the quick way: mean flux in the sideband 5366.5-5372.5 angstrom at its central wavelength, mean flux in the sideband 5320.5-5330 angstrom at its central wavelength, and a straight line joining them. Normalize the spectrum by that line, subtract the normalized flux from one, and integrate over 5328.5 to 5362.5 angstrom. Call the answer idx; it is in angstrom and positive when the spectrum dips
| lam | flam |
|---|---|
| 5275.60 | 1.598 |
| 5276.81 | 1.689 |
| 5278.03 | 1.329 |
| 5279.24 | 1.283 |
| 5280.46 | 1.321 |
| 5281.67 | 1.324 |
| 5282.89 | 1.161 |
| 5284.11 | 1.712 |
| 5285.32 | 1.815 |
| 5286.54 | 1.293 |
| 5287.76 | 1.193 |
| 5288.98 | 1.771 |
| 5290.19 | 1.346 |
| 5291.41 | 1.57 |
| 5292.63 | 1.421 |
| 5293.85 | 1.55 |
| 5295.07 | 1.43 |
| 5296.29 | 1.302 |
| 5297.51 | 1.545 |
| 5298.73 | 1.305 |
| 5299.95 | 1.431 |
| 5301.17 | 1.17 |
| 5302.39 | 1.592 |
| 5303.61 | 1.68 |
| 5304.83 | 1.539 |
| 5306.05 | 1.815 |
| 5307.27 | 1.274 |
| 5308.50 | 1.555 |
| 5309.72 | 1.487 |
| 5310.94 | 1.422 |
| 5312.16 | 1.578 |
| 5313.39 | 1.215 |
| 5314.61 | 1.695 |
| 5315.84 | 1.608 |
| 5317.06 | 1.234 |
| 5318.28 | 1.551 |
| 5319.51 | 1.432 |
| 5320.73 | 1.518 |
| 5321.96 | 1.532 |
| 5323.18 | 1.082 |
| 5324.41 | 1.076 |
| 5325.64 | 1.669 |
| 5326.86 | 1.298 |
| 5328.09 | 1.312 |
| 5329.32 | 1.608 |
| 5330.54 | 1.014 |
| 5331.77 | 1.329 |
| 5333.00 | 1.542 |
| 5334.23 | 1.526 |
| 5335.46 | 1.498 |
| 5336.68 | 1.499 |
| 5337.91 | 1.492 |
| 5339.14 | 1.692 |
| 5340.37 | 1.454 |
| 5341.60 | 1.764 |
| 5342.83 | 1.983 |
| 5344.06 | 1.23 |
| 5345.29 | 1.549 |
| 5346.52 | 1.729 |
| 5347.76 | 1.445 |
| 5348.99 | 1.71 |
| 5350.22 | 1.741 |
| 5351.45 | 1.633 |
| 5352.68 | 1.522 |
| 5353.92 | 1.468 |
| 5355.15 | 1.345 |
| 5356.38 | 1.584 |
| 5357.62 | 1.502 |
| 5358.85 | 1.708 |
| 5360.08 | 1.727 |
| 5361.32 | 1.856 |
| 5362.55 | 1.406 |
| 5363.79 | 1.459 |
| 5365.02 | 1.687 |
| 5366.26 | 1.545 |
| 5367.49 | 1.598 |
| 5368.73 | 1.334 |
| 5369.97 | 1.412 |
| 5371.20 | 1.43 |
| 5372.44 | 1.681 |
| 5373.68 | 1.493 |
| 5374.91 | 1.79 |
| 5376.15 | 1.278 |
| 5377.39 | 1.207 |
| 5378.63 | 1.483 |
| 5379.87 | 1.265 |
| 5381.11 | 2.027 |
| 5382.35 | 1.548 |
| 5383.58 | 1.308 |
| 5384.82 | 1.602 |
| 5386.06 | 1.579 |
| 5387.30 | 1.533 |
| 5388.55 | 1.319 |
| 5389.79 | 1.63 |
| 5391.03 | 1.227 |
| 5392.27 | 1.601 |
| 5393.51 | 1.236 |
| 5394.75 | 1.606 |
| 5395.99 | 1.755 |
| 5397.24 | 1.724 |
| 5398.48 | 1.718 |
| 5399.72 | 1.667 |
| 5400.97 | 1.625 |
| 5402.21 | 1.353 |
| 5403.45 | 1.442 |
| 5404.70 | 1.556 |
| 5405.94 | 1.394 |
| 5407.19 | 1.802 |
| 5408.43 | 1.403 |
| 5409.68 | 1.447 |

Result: -3.2 angstrom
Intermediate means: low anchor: 1.38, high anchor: 1.48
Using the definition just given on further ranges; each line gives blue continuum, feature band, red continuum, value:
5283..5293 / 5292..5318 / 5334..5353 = 1.0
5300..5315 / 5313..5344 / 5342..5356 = 1.6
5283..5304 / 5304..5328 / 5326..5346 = 0.5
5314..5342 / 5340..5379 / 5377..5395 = -2.4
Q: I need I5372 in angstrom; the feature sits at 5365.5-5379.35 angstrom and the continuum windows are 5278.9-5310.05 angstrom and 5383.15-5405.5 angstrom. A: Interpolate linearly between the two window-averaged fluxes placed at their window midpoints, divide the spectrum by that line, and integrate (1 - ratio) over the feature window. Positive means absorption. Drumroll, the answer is 0.3 angstrom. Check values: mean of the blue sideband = 1.46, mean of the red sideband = 1.53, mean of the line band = 1.48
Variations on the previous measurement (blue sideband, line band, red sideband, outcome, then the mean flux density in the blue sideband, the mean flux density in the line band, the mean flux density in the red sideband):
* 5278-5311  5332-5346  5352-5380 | -0.64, 1.45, 1.56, 1.52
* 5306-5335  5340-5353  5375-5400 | -1.41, 1.42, 1.62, 1.52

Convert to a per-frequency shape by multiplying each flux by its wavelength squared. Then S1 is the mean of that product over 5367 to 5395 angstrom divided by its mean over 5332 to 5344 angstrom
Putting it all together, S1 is 0.95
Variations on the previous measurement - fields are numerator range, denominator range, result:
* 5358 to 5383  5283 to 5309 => 1.07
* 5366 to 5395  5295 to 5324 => 1.05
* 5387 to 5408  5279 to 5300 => 1.12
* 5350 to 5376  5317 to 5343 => 1.08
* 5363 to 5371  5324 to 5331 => 1.13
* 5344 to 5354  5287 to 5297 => 1.12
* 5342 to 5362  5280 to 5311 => 1.12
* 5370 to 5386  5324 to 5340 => 1.07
